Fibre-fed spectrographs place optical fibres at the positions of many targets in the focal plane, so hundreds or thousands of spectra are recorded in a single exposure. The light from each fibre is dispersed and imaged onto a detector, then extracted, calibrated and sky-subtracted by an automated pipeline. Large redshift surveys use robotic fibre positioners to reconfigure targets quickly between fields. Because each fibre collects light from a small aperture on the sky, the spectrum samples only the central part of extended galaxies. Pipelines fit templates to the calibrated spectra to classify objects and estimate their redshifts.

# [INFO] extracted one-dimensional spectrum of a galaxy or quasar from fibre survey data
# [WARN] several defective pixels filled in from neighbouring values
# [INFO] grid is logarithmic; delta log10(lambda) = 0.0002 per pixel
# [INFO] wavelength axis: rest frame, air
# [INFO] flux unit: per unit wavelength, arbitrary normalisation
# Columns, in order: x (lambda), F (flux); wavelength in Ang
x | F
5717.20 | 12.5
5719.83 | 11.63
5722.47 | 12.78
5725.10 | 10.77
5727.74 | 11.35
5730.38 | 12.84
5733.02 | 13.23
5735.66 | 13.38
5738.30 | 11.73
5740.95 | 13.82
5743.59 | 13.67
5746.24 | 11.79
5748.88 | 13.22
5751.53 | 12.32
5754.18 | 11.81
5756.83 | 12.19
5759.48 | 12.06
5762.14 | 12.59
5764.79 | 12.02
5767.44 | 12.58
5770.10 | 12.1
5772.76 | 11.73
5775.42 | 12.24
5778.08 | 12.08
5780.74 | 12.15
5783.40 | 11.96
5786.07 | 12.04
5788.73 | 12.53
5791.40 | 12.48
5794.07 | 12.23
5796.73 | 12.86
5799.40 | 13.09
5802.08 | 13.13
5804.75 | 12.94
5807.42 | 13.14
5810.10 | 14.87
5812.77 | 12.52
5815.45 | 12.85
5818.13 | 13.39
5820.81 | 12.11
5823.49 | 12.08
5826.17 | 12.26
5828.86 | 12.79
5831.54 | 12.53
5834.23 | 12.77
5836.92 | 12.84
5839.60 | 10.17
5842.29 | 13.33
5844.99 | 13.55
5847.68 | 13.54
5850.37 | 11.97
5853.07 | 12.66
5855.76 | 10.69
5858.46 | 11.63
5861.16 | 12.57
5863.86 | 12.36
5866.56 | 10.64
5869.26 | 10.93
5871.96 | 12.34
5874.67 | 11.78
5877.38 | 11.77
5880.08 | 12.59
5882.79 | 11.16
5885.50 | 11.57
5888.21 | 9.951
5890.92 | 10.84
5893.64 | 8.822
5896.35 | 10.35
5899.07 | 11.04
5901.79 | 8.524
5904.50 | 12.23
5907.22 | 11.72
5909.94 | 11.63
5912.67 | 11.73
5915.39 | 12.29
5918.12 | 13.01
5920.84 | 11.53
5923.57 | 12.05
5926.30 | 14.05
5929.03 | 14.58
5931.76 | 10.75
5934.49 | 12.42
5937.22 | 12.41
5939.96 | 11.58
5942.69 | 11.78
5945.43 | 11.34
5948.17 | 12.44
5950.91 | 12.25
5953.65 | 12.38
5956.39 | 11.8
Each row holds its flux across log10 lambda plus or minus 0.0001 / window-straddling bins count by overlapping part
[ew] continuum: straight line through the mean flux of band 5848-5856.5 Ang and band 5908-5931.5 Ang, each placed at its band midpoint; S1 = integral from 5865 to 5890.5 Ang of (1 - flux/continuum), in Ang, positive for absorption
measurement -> 1.7 Ang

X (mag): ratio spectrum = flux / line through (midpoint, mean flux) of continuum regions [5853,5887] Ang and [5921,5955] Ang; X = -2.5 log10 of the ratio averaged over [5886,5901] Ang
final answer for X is 0.17 mag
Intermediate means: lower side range 11.7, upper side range 12.3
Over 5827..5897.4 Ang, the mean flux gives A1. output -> 11.8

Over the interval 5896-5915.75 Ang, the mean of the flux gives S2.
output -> 11.2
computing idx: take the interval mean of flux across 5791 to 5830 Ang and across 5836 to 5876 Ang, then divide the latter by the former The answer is 0.94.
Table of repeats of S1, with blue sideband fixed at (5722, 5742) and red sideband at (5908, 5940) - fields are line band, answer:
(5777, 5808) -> -0.3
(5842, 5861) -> -0.1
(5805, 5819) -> -1.0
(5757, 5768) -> 0.1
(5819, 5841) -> 0.3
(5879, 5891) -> 1.1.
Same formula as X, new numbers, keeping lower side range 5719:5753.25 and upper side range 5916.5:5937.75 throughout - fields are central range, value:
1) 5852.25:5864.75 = 0.06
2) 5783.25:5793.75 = 0.02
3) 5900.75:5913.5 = 0.13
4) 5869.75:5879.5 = 0.06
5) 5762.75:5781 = 0.03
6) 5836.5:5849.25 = -0.01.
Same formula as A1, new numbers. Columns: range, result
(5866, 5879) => 11.6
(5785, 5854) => 12.7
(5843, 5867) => 12.3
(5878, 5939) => 11.6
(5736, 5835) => 12.6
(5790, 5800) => 12.6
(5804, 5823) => 13.1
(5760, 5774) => 12.2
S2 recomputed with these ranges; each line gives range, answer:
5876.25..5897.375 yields 10.9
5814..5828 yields 12.5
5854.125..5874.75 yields 11.6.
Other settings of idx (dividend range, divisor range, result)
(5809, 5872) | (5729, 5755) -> 0.97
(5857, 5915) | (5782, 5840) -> 0.89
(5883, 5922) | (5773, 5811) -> 0.88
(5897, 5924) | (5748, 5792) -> 0.94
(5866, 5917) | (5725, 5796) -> 0.90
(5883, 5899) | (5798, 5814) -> 0.78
